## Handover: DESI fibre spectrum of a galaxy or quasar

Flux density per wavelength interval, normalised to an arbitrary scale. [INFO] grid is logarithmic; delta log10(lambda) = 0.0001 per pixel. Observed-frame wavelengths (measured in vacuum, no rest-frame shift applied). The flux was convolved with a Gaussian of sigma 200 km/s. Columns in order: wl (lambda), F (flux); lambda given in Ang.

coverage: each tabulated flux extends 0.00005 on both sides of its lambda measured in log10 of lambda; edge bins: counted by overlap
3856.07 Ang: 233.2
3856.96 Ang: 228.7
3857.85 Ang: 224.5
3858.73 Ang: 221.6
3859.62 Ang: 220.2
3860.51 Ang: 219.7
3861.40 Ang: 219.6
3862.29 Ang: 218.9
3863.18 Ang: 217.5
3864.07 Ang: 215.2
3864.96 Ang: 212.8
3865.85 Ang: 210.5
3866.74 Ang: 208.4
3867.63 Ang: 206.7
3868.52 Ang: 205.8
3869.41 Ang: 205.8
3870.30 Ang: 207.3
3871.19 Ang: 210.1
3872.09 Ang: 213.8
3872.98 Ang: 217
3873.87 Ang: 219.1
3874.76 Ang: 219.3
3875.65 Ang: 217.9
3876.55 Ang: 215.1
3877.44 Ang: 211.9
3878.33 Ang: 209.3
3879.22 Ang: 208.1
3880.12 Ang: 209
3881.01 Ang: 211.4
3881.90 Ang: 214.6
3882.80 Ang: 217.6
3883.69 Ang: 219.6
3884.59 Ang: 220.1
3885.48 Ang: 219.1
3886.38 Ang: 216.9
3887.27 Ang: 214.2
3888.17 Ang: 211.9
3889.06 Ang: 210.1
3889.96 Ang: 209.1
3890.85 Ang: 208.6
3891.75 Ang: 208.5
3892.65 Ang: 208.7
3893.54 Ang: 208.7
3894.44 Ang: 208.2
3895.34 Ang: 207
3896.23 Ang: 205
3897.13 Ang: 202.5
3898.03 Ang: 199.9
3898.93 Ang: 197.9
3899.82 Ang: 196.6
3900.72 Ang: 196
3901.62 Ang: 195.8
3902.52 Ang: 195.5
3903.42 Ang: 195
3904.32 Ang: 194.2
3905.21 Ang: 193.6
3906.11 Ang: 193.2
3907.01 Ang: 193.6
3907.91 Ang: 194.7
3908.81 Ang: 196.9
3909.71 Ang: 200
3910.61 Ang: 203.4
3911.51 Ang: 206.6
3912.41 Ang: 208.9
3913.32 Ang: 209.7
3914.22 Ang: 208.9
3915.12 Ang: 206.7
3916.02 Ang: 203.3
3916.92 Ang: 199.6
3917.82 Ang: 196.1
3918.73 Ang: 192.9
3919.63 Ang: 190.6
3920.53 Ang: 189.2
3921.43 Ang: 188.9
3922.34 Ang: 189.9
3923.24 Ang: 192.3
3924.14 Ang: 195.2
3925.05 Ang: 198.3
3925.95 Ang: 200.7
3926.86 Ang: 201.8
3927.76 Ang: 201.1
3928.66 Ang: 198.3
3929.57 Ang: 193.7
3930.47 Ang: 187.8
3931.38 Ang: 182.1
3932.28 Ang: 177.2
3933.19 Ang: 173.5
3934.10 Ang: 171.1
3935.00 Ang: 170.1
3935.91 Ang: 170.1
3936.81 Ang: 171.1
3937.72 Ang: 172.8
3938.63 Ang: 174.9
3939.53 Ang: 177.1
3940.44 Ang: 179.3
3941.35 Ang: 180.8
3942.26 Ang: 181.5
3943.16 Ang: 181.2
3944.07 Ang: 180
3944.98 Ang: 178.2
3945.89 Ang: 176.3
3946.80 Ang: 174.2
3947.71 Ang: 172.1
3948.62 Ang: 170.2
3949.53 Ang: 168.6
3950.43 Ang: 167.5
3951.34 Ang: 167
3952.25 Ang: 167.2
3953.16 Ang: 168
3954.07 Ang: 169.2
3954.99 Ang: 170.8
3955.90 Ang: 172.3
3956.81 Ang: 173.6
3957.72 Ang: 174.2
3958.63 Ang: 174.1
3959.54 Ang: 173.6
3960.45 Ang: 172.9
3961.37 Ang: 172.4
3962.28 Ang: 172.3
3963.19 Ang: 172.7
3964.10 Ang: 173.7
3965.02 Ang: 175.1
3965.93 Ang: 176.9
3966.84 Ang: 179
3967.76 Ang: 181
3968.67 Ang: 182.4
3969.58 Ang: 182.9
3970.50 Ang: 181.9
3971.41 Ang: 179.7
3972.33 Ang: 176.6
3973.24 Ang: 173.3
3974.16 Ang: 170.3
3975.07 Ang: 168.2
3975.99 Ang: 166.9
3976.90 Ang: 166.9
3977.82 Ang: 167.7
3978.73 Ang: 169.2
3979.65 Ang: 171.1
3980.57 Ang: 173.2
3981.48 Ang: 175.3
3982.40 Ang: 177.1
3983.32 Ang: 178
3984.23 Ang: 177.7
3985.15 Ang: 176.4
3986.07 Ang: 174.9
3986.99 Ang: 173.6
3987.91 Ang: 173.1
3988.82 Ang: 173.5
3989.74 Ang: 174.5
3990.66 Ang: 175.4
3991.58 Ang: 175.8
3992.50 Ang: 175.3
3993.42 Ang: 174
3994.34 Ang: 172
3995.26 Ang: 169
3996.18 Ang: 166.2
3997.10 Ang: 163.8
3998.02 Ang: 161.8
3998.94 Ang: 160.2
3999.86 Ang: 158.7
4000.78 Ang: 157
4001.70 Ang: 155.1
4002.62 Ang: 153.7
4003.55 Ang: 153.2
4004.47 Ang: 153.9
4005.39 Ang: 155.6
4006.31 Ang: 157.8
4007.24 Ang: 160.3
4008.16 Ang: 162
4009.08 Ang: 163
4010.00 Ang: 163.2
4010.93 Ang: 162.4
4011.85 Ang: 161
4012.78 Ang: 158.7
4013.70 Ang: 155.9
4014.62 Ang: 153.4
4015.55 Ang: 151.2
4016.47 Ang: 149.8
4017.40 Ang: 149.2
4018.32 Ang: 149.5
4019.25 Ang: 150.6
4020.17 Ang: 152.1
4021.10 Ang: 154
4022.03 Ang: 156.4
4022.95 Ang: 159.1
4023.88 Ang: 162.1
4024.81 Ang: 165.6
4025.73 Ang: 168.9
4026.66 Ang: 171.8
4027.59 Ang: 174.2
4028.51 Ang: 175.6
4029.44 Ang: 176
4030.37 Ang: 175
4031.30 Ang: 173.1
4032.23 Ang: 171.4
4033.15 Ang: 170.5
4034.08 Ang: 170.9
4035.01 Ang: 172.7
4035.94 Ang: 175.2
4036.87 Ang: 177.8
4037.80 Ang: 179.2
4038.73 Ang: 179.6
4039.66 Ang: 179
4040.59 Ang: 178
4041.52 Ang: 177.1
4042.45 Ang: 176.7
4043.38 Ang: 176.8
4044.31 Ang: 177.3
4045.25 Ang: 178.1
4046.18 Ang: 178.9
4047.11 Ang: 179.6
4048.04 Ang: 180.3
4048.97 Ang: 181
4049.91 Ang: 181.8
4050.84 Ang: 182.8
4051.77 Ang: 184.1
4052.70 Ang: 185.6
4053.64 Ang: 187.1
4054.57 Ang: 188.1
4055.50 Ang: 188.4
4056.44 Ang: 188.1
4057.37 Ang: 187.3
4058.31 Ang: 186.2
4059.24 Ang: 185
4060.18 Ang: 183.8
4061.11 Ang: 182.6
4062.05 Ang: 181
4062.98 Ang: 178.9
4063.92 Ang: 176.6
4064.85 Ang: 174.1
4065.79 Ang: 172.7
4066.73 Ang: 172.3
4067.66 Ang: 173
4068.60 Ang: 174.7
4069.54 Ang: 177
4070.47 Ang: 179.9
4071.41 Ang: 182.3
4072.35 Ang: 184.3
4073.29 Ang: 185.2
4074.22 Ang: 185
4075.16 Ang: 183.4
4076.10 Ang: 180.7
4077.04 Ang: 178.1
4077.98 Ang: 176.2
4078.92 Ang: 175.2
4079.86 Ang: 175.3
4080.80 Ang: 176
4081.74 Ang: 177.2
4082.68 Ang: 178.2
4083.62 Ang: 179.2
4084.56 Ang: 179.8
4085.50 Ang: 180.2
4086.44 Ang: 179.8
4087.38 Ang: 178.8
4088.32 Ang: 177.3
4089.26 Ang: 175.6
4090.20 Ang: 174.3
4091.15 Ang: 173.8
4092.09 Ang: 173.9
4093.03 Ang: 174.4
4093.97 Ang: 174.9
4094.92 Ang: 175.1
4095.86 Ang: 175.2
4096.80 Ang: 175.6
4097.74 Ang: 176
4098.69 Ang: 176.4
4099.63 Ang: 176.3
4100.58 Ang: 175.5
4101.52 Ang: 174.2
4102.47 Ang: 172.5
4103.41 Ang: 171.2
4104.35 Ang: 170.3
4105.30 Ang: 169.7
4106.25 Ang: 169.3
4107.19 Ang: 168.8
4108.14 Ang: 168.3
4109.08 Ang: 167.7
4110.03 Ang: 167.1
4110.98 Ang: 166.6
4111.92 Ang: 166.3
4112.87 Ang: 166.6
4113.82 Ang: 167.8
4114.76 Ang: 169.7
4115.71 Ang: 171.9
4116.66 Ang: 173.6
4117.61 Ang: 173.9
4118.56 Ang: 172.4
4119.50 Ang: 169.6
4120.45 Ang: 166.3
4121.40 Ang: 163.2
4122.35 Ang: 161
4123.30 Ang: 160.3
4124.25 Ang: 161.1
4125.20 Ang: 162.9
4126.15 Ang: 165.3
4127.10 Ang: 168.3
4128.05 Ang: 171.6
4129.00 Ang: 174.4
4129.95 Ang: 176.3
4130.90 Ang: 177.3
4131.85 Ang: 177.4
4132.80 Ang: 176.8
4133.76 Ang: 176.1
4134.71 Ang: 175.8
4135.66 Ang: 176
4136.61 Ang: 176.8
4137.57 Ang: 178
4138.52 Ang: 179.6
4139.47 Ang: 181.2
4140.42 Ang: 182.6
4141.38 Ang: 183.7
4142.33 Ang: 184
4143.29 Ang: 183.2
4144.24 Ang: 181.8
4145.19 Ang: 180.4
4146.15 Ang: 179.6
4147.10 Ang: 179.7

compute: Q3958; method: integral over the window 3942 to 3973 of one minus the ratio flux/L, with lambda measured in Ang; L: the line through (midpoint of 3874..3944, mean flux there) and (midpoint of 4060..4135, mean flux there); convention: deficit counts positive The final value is 2.8 Ang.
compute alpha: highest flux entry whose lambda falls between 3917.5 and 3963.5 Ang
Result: 201.8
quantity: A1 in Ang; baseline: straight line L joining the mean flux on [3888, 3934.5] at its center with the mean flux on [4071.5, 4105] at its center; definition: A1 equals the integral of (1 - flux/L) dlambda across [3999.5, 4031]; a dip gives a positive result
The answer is 4.4 Ang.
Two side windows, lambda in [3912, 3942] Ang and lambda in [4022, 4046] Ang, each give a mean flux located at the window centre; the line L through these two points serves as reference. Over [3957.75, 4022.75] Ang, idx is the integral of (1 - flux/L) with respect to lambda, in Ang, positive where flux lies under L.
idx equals 4.7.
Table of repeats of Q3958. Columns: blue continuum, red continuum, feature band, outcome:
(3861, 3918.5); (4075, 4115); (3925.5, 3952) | 2.7 Ang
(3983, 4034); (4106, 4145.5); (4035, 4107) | -4.2 Ang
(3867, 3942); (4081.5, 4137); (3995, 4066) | 5.0 Ang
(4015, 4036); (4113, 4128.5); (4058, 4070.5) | -1.0 Ang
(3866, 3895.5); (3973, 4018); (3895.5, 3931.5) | 0.2 Ang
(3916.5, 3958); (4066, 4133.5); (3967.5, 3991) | 0.6 Ang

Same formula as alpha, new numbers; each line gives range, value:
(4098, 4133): 177.4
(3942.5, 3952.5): 181.2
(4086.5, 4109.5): 178.8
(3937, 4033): 182.9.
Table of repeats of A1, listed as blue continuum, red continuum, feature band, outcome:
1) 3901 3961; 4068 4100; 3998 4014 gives 2.05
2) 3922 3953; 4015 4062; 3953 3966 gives 0.46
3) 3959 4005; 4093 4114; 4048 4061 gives -1.04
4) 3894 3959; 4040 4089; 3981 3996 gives 0.79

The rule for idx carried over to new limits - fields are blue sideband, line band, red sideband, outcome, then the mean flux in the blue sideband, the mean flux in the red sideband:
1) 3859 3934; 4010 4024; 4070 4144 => 2.40 Ang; 204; 174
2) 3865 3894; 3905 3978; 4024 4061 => 6.25 Ang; 212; 179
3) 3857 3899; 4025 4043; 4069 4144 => 1.14 Ang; 213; 174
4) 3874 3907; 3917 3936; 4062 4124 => 1.17 Ang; 207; 174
